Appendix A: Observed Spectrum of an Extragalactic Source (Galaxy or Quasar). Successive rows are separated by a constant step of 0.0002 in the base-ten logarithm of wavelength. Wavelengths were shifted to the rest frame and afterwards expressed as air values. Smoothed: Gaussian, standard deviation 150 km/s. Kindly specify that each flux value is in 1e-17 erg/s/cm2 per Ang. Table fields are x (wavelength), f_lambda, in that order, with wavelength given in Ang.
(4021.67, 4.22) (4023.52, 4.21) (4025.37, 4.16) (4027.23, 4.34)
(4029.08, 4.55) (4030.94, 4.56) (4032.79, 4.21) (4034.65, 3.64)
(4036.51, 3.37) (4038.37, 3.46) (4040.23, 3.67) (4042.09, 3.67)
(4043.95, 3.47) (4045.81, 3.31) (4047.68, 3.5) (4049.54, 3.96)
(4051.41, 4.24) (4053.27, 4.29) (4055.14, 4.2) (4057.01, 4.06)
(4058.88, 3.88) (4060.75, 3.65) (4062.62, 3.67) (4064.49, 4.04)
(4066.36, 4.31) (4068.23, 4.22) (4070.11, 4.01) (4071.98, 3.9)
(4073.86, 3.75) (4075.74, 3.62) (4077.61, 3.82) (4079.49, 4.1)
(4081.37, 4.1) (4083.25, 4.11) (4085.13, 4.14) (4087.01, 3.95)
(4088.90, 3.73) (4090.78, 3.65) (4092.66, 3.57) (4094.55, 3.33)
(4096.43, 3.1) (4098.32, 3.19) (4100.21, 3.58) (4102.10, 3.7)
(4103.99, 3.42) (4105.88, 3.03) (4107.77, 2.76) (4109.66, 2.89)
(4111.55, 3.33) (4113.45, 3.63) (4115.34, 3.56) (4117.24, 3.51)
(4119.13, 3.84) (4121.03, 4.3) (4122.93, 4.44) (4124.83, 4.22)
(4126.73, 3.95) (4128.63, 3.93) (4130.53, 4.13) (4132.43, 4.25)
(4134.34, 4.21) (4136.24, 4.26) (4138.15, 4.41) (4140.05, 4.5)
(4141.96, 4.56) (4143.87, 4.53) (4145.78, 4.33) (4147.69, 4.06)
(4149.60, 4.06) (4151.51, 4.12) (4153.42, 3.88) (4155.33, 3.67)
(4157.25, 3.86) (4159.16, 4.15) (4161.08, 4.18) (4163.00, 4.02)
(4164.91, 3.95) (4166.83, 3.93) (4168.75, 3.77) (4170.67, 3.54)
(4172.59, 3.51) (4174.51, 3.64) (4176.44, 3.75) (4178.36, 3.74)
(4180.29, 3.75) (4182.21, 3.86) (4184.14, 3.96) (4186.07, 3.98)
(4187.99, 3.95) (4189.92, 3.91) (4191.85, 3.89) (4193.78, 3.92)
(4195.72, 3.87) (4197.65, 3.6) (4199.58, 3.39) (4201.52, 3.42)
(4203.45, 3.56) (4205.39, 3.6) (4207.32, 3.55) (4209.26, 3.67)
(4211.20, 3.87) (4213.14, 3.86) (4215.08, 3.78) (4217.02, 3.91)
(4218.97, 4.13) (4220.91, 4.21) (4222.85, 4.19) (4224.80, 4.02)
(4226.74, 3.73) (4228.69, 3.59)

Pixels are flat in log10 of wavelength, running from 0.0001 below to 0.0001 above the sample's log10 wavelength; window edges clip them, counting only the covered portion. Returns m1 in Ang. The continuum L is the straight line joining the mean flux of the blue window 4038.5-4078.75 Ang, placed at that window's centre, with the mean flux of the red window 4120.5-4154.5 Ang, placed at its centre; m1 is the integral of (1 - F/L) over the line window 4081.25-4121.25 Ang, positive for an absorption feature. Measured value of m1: 5.10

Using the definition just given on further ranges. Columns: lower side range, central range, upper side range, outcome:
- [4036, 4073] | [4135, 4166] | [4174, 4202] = -2.9 Ang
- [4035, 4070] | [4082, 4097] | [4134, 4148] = 1.2 Ang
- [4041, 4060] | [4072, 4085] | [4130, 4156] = 0.1 Ang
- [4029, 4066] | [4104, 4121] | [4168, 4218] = 1.9 Ang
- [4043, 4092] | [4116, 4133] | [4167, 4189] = -0.9 Ang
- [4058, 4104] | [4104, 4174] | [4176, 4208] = -2.8 Ang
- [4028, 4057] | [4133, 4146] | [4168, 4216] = -2.1 Ang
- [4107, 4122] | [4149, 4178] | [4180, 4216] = -1.7 Ang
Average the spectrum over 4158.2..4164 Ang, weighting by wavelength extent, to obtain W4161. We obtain 4.12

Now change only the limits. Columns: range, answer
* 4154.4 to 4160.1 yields 3.89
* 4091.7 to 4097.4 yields 3.34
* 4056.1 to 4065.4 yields 3.86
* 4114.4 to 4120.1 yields 3.64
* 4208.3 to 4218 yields 3.82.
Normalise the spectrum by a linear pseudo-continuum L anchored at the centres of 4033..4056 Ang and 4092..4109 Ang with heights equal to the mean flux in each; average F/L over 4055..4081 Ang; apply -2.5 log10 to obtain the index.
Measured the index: -0.11 mag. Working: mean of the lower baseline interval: 3.75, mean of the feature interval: 3.94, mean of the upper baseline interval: 3.29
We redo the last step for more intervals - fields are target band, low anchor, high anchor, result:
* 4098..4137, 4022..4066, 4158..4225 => 0.04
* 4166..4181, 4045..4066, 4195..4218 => 0.01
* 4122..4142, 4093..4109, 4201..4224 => -0.23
